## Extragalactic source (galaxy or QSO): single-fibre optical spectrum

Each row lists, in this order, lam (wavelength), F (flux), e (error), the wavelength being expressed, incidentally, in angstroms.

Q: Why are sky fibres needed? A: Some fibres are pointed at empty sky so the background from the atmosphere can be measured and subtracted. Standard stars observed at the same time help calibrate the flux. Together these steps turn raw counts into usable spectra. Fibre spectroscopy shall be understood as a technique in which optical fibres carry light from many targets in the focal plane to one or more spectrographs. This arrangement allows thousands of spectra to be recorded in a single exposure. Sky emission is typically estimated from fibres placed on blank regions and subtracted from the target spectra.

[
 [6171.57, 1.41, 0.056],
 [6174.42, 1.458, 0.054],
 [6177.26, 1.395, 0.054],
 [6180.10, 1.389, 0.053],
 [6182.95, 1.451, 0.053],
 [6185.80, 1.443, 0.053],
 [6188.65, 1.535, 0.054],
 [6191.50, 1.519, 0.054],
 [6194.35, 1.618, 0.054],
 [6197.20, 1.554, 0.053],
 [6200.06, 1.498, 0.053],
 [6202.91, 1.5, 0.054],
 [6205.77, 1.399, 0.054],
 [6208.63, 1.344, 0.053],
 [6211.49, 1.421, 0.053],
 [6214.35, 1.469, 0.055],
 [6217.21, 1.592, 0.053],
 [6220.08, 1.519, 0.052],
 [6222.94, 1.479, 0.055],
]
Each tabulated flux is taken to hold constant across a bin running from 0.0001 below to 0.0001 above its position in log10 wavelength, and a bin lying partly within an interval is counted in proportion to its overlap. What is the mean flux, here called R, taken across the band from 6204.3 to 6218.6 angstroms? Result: 1.44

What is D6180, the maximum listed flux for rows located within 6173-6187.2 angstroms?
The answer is 1.458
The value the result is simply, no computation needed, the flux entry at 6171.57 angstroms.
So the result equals 1.41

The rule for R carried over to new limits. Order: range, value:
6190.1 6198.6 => 1.56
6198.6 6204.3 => 1.5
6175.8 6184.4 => 1.41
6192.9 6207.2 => 1.51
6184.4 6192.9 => 1.5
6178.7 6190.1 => 1.45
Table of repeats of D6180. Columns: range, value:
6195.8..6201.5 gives 1.554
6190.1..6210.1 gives 1.618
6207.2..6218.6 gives 1.592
